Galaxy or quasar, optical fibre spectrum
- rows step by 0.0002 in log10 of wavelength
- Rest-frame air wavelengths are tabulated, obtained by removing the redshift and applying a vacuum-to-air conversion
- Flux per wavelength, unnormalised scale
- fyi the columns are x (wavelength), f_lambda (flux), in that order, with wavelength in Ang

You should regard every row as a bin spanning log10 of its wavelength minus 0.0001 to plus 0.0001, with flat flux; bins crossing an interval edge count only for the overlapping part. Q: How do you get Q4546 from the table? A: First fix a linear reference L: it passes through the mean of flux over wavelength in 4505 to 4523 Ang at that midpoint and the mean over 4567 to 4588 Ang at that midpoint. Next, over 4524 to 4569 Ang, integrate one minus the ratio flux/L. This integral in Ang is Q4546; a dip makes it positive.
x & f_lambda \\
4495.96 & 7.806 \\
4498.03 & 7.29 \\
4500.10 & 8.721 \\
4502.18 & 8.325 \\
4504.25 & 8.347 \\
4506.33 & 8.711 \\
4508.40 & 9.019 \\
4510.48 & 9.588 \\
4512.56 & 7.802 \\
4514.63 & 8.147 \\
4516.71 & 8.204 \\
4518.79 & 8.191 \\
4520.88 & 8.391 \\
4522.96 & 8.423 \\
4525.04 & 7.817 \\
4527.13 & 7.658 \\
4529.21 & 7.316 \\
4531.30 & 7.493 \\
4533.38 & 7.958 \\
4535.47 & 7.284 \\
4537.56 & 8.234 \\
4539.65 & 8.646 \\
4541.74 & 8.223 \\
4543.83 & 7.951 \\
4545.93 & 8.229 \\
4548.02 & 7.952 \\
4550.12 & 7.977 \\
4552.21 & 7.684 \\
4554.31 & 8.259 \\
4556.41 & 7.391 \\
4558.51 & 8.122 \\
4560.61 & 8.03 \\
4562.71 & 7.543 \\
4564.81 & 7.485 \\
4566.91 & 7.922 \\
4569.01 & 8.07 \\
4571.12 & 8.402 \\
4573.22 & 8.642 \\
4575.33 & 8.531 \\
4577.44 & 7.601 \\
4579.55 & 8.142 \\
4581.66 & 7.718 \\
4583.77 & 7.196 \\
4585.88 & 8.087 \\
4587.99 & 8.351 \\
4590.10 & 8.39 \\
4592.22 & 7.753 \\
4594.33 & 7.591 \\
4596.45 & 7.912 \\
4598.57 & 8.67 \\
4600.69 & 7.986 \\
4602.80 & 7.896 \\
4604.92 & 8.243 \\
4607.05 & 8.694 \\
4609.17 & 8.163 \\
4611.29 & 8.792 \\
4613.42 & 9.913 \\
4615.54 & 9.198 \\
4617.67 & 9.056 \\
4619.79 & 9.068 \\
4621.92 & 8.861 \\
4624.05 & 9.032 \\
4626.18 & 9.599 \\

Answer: 2.17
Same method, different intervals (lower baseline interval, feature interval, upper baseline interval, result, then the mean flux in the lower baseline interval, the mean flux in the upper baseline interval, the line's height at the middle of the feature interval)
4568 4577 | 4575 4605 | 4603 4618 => 2.0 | 8.35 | 8.8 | 8.56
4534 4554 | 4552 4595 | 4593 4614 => 1.2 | 8.03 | 8.34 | 8.18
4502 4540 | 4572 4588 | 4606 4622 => 1.2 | 8.18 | 8.98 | 8.68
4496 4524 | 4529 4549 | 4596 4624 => 1.2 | 8.38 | 8.68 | 8.46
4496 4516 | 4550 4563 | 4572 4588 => 0.4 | 8.4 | 8.02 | 8.14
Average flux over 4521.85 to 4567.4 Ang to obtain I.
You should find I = 7.89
